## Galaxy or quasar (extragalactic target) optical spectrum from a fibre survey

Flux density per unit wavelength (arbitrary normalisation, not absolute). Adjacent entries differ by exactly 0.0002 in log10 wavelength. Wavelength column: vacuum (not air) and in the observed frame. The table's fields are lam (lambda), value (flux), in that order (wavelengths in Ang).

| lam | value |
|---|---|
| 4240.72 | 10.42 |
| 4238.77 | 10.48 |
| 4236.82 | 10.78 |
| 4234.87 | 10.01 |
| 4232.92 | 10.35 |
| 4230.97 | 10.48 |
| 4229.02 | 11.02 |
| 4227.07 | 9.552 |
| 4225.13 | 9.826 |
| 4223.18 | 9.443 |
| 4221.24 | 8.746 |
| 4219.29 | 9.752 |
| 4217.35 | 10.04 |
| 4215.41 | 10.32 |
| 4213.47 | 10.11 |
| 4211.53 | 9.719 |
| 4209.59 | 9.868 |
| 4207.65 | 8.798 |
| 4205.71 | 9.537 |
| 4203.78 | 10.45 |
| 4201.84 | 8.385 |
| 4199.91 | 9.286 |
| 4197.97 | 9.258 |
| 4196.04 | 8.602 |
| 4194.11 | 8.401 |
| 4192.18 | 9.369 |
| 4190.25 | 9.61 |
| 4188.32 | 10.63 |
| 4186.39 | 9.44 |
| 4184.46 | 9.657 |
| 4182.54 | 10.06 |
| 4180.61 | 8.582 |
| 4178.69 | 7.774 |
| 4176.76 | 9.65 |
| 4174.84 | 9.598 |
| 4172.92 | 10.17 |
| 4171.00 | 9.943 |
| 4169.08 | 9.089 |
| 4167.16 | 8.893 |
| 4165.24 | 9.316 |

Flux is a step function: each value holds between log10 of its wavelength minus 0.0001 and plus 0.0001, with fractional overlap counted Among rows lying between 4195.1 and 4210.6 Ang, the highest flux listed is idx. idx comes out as 10.45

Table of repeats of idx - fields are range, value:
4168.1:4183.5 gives 10.17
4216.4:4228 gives 10.04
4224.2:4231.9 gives 11.02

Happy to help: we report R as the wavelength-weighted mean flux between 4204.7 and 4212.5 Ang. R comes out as 9.49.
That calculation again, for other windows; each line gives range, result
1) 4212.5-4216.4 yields 10.2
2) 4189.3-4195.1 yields 9.13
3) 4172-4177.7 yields 9.81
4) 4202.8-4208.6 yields 9.59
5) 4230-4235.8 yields 10.3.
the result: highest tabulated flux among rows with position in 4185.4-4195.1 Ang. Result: 10.63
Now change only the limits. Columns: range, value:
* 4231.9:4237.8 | 10.78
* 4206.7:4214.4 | 10.11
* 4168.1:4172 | 9.943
